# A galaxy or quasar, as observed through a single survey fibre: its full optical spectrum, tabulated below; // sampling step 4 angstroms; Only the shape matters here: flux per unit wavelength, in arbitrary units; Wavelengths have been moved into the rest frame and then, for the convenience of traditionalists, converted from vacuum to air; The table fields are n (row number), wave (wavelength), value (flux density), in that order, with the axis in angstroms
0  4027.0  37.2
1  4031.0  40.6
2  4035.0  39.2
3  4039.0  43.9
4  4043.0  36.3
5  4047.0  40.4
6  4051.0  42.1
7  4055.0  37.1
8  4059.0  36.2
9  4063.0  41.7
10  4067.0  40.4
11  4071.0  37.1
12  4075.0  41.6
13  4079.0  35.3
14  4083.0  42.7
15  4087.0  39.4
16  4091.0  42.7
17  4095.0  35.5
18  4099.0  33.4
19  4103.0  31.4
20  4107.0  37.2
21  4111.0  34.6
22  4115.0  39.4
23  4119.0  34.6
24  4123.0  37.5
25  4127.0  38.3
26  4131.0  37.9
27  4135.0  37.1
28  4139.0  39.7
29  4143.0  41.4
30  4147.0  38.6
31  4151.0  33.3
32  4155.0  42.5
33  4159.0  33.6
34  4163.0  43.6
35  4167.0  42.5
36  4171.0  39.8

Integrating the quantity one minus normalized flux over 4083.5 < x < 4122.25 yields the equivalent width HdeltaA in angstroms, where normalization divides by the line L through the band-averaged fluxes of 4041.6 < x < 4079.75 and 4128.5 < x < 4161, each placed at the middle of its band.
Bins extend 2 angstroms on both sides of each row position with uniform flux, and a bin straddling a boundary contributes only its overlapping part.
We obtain 1.8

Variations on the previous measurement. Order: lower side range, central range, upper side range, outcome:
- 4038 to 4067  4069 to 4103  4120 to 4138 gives 0.60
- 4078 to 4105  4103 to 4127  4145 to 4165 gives 0.83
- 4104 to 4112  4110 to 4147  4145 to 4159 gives -1.55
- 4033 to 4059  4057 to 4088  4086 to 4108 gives -1.12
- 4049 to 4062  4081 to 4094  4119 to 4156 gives -0.89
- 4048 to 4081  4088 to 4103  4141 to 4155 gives 0.86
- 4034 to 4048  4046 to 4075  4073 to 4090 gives 0.39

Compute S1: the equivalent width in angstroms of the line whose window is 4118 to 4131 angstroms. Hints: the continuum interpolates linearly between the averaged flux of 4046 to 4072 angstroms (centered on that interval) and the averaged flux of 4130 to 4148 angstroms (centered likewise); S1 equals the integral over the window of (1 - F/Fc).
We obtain 0.6 angstroms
